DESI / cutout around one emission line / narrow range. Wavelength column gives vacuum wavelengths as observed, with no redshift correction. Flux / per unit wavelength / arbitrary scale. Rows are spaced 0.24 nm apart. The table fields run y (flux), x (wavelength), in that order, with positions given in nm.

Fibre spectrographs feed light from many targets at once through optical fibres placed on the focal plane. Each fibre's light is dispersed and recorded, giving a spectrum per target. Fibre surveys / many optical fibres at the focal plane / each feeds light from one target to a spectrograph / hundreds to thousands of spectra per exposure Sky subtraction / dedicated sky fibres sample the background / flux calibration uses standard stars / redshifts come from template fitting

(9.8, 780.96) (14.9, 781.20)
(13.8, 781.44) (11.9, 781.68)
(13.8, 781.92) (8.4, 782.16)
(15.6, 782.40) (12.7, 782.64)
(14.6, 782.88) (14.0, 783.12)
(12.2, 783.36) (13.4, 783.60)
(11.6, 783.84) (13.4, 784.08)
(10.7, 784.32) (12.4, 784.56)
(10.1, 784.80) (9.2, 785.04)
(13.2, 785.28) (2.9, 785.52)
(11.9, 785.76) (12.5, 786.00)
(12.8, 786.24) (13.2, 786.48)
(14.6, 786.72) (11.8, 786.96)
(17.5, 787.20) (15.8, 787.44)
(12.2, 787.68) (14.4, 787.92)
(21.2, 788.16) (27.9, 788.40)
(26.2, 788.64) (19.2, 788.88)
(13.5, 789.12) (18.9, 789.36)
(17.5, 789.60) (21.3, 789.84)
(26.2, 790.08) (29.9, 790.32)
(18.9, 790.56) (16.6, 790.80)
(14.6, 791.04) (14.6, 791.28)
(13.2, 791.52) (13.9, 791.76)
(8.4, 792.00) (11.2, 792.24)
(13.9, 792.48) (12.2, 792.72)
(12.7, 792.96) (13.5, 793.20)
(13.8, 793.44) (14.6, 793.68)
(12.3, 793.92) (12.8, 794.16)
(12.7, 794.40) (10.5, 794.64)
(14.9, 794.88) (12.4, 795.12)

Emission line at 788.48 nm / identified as [S II] 6716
